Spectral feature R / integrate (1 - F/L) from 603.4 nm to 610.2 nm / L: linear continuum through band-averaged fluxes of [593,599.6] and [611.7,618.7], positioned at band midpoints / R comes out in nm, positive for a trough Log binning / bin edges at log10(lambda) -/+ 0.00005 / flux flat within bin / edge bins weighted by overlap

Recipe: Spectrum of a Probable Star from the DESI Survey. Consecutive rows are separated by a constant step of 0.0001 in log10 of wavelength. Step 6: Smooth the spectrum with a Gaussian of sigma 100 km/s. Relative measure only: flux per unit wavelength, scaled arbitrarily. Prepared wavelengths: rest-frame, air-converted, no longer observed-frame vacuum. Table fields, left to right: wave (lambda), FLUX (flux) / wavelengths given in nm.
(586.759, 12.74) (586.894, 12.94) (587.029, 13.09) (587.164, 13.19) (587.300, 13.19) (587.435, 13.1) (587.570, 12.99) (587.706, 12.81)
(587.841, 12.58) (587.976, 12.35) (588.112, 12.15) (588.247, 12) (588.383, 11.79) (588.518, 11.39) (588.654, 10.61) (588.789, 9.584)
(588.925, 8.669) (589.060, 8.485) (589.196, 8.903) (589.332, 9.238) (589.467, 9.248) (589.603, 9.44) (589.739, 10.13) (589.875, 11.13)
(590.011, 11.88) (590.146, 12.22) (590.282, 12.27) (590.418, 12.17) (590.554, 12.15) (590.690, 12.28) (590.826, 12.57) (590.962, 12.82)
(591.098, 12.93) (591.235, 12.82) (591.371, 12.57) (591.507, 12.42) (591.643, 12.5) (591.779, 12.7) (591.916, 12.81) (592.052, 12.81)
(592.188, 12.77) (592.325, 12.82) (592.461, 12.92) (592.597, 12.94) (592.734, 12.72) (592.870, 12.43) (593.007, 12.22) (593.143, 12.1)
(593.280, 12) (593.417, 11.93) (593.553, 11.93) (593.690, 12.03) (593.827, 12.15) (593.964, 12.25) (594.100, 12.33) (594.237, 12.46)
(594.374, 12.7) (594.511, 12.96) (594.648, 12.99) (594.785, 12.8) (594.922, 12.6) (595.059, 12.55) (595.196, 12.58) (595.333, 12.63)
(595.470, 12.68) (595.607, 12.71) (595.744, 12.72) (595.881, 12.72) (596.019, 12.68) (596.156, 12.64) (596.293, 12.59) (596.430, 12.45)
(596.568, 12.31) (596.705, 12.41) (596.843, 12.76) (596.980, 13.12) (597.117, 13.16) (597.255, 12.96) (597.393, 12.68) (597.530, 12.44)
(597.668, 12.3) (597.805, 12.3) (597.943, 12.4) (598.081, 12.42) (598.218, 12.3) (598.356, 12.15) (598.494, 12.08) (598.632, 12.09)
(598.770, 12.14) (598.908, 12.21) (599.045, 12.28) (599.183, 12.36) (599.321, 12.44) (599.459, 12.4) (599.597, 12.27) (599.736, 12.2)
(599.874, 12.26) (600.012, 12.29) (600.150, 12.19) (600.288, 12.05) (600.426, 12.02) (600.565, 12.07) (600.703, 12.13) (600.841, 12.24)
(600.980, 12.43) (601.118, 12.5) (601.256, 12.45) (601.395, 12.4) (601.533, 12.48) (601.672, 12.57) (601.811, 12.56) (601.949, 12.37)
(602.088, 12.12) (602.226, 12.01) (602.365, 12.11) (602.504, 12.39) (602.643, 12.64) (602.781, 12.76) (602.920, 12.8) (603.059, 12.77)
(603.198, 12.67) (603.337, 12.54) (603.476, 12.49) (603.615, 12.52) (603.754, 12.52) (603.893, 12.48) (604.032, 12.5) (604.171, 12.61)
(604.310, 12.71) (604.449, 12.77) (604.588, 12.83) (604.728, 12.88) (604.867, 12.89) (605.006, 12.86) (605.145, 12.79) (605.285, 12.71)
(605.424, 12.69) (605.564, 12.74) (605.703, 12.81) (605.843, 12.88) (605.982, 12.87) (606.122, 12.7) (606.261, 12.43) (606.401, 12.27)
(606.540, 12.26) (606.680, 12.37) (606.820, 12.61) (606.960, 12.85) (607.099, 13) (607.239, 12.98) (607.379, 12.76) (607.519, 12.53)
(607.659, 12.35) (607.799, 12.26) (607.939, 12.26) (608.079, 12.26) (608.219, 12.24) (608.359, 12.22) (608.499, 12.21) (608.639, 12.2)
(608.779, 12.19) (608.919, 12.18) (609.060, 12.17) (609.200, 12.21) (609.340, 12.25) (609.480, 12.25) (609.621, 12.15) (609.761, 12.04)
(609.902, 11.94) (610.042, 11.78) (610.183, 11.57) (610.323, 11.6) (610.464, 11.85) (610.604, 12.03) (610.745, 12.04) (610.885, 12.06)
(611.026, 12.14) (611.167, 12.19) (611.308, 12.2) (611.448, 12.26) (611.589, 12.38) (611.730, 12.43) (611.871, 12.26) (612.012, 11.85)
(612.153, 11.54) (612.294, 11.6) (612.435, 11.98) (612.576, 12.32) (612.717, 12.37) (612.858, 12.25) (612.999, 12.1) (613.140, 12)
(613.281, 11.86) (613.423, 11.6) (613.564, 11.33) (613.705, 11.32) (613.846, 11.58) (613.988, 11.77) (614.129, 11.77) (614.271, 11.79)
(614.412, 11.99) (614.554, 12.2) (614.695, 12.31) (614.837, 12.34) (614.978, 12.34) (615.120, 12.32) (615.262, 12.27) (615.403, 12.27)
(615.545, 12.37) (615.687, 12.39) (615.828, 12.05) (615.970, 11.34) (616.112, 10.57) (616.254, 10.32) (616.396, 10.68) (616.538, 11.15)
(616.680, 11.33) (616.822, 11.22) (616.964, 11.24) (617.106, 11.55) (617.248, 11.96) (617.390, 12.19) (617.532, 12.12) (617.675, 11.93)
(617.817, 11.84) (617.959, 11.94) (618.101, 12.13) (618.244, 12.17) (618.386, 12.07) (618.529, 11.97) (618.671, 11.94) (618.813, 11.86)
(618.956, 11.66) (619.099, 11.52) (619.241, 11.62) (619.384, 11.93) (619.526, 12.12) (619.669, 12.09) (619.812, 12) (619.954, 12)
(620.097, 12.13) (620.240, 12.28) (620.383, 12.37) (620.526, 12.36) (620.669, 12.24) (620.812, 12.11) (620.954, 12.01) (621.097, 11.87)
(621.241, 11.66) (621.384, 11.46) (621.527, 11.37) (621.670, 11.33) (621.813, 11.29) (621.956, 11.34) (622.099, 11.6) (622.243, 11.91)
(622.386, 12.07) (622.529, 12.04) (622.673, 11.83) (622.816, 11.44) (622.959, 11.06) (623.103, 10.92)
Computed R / -0.20 nm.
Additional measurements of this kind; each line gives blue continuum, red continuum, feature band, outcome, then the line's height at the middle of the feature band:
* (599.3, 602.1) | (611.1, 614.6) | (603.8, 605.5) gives -0.07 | 12.2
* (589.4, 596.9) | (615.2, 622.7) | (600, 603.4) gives -0.06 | 12.2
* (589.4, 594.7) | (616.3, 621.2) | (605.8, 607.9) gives -0.10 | 12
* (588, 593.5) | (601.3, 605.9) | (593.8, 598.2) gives -0.20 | 12.1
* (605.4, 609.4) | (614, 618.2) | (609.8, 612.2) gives 0.03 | 12.2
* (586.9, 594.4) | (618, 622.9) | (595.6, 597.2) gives -0.10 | 11.9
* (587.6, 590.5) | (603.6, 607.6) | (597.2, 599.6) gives -0.08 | 11.9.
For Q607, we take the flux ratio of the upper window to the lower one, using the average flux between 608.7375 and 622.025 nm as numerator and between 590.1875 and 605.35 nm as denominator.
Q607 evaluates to 0.95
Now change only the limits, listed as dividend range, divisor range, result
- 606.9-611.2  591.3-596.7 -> 0.97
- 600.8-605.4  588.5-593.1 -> 1.08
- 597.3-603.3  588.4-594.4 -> 1.05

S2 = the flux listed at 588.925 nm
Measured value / 8.669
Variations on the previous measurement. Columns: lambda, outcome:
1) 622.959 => 11.06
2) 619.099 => 11.52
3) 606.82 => 12.61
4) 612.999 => 12.1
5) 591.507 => 12.42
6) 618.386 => 12.07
